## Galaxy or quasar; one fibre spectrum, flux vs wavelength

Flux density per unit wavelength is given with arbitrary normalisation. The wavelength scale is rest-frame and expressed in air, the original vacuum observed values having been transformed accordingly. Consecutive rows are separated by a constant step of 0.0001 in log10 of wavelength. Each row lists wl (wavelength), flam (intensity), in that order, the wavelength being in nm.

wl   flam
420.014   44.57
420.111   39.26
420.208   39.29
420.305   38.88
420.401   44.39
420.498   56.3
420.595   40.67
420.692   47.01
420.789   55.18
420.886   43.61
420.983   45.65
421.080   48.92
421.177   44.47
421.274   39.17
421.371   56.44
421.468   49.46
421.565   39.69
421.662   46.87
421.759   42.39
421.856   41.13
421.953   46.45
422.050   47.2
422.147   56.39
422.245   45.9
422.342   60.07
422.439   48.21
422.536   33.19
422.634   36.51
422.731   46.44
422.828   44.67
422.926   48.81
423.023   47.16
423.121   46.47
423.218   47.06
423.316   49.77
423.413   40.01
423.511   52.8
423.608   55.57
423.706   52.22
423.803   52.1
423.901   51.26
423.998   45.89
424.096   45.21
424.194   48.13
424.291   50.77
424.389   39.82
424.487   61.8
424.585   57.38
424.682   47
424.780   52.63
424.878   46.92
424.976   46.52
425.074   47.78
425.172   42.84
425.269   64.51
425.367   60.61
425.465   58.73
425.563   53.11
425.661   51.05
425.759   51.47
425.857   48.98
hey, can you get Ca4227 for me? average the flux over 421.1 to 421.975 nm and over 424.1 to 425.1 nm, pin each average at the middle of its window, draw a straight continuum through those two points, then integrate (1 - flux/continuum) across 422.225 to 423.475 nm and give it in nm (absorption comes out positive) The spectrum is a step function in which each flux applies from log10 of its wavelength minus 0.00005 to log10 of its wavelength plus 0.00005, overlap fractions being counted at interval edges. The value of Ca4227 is 0.04 nm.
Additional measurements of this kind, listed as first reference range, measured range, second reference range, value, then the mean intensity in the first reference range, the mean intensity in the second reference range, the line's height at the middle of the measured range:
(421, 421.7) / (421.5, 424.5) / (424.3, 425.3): 0.068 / 46.4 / 50.5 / 48.3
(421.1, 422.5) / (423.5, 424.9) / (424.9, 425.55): 0.022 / 47.4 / 53.2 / 51.5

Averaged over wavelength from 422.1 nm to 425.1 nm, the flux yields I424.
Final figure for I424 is 48.5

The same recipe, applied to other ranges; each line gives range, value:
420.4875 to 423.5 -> 46.4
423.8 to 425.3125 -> 49.9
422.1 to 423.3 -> 46.8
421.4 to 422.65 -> 46.1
